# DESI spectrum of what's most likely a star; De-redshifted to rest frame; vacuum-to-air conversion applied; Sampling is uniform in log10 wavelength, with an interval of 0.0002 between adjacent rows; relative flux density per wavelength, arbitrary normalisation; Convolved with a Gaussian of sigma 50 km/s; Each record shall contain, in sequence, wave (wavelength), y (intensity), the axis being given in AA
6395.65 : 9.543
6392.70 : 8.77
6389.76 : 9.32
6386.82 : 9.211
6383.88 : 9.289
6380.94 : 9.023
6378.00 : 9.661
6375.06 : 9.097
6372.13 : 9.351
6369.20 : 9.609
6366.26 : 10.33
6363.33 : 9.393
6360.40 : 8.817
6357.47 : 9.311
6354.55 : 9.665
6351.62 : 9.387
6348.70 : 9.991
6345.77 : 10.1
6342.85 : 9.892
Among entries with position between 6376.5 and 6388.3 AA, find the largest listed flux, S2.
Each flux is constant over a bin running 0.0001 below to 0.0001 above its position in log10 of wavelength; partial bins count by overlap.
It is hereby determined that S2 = 9.661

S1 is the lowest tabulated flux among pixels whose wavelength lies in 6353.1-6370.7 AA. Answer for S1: 8.817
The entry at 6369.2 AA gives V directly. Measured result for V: 9.609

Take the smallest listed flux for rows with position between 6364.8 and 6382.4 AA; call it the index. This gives 9.023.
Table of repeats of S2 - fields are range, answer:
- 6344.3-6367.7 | 10.33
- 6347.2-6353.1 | 9.991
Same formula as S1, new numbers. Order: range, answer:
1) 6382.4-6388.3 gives 9.211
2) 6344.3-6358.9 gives 9.311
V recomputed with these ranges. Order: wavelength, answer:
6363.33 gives 9.393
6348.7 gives 9.991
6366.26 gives 10.33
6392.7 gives 8.77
